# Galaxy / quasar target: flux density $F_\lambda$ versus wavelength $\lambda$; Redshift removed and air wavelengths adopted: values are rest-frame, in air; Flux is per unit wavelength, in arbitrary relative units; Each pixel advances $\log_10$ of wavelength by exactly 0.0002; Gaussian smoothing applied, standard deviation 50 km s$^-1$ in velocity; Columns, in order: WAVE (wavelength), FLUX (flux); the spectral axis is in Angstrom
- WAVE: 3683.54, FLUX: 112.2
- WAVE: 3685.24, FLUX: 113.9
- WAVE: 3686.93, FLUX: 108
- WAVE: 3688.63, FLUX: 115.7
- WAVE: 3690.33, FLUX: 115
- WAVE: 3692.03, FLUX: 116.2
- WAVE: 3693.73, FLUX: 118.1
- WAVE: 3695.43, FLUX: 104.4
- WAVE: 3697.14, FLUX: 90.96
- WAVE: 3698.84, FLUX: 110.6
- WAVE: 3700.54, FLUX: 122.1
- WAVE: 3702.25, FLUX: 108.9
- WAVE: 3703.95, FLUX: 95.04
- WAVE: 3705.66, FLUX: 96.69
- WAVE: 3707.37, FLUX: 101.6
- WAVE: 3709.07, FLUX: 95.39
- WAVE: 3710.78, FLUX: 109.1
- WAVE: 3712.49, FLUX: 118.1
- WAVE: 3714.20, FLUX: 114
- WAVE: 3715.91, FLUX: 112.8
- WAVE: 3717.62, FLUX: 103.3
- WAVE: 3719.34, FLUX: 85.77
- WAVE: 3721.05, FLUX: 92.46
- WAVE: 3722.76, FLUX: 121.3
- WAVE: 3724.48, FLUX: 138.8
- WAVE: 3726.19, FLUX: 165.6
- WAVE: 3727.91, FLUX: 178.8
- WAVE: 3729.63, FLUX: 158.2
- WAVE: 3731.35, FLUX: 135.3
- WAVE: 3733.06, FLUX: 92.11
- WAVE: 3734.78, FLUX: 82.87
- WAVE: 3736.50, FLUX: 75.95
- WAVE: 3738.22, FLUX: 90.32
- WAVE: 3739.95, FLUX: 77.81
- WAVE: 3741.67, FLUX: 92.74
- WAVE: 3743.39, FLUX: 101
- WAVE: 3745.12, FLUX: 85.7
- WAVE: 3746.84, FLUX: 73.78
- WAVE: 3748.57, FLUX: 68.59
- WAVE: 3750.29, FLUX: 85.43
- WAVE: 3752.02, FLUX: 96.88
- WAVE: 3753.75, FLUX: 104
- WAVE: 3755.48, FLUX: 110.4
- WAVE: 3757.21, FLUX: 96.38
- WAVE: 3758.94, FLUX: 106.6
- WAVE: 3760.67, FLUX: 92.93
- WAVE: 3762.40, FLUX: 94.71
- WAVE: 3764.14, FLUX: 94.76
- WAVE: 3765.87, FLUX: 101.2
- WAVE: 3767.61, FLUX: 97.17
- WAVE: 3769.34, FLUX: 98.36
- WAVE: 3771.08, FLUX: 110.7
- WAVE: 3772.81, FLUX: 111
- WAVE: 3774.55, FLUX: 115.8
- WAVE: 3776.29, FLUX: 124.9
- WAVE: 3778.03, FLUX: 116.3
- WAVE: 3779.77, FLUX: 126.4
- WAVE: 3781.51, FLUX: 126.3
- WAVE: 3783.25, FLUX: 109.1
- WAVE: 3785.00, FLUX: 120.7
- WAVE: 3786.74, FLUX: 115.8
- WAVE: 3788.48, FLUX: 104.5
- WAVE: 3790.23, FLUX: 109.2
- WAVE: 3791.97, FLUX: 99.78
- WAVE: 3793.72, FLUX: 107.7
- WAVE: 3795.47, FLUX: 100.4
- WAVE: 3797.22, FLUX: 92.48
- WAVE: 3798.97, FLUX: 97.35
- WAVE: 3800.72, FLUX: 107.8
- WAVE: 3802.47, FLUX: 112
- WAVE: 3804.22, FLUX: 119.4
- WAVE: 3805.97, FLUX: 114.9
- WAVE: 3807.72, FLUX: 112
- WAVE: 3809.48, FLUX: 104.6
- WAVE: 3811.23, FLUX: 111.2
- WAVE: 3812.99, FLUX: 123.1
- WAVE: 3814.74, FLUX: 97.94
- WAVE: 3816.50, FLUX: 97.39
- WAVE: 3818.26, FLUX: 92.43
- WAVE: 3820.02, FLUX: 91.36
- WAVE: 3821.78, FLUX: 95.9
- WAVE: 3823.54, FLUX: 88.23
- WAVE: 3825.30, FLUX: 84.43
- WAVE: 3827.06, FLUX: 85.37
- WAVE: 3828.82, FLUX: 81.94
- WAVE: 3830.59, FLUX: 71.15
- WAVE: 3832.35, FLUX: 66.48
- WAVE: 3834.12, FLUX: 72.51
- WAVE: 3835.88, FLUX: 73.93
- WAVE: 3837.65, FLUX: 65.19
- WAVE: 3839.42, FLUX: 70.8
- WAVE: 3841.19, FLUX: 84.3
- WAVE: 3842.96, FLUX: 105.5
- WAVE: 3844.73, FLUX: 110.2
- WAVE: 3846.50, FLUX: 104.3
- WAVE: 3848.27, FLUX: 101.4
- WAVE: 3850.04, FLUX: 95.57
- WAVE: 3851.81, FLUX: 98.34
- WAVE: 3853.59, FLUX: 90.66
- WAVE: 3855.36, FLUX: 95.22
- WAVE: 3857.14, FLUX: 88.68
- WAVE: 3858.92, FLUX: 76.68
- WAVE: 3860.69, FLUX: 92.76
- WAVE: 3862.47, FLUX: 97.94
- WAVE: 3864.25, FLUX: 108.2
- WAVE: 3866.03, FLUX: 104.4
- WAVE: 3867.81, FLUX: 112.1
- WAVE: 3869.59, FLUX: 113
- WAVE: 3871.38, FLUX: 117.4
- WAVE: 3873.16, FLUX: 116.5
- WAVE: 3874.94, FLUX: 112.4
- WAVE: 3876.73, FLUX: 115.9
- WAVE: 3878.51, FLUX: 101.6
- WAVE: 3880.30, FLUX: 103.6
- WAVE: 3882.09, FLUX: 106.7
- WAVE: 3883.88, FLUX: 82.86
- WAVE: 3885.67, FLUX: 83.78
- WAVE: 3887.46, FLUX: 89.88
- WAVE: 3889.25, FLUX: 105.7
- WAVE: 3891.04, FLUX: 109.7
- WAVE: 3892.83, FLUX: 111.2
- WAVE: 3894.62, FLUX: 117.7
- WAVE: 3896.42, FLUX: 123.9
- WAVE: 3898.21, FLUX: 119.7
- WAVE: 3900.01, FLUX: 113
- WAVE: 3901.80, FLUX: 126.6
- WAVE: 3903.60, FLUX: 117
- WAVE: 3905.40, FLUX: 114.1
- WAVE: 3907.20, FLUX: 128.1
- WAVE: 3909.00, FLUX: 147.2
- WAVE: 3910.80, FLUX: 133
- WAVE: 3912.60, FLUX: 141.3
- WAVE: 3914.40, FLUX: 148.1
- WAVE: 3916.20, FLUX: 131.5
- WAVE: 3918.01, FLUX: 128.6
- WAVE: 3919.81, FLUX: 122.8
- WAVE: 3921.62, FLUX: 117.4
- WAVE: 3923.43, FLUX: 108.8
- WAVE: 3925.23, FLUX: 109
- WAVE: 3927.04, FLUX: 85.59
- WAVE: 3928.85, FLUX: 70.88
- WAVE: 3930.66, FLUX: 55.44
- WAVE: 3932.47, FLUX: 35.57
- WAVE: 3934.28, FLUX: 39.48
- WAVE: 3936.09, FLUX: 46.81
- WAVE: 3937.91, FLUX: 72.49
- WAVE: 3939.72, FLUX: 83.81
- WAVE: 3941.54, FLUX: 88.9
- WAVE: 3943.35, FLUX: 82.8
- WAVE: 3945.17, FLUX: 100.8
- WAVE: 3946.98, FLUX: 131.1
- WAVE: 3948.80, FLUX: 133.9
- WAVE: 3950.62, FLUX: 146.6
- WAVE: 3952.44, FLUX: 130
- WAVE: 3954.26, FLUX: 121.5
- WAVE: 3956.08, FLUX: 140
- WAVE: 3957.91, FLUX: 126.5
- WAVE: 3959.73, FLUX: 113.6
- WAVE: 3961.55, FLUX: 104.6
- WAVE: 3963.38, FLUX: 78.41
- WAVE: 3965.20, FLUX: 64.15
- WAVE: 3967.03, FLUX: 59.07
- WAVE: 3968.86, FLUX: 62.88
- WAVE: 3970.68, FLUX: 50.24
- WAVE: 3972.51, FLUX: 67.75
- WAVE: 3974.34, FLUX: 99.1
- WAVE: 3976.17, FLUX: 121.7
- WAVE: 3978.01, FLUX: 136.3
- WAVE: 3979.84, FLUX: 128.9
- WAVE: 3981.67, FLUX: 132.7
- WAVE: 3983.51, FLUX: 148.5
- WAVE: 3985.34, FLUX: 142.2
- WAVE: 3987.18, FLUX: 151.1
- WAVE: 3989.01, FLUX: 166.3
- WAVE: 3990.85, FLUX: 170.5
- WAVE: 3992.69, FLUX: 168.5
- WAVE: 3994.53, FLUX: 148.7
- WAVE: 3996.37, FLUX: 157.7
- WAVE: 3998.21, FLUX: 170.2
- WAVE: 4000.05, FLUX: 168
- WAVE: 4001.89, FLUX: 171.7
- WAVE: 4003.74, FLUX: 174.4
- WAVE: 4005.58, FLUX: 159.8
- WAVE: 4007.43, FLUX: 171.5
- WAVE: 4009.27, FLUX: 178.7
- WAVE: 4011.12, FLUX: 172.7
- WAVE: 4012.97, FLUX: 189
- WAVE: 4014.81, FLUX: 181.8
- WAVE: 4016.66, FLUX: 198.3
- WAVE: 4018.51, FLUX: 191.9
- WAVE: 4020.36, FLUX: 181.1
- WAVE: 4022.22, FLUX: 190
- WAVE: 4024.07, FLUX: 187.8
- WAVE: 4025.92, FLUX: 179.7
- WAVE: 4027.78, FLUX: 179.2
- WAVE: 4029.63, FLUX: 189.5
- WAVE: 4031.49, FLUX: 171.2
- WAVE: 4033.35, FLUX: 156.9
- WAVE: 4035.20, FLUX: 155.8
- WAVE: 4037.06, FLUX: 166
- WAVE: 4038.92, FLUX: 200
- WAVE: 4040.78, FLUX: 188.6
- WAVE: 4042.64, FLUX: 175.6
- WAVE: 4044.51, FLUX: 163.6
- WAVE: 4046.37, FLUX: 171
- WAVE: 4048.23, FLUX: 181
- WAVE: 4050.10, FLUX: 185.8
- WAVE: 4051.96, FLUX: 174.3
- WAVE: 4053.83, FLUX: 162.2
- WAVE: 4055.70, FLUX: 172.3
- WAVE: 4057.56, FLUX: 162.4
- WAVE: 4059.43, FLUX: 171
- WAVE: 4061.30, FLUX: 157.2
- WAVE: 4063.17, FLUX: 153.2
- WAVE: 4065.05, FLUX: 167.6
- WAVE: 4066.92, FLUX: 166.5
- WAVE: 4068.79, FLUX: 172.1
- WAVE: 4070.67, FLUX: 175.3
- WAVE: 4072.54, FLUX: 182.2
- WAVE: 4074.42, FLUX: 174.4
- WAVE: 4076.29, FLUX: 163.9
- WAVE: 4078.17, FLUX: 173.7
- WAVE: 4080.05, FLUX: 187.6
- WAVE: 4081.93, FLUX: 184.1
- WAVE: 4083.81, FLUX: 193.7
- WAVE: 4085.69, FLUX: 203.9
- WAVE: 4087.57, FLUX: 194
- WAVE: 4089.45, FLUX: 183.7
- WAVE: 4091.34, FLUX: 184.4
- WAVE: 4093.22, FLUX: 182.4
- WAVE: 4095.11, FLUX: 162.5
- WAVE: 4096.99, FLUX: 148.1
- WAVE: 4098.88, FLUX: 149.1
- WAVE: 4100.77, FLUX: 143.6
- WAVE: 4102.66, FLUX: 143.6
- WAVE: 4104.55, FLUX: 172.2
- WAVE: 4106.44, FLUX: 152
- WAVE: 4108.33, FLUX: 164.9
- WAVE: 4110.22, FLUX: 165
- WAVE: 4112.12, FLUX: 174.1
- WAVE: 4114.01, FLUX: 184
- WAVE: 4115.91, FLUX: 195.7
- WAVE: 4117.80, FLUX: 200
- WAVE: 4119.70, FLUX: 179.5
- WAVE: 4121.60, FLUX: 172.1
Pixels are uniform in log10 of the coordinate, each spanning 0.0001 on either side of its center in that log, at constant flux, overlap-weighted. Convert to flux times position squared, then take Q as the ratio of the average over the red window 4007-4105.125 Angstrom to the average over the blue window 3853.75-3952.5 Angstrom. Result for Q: 1.80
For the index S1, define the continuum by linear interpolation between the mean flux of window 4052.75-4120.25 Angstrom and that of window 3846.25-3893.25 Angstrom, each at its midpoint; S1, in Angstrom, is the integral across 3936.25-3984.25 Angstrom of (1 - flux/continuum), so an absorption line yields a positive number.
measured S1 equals 9.9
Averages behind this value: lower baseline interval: 101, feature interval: 104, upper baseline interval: 172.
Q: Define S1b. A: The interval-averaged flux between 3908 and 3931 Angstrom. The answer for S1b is 117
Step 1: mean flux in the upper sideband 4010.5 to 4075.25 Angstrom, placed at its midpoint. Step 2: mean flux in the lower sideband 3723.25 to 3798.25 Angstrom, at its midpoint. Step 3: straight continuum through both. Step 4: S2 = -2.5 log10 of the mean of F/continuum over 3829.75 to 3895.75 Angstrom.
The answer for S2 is 0.34 mag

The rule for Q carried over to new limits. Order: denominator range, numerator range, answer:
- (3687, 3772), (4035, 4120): 1.97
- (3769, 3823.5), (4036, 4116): 1.84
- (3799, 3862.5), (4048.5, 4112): 2.06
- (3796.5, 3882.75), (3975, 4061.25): 1.89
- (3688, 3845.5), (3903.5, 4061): 1.51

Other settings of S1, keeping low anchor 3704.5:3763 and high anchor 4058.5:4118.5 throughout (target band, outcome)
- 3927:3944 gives 9.3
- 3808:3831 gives 4.9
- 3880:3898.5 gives 4.1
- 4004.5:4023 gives -2.7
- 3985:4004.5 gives -1.1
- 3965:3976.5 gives 5.9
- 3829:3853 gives 7.5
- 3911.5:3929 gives 2.7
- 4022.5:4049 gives -2.3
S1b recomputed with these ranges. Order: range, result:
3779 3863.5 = 97.7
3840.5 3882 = 102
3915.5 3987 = 101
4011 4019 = 188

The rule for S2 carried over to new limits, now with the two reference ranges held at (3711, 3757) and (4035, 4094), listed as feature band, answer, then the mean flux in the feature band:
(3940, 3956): 0.282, 117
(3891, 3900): 0.200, 117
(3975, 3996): 0.092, 147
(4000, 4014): -0.062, 174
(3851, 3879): 0.289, 103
